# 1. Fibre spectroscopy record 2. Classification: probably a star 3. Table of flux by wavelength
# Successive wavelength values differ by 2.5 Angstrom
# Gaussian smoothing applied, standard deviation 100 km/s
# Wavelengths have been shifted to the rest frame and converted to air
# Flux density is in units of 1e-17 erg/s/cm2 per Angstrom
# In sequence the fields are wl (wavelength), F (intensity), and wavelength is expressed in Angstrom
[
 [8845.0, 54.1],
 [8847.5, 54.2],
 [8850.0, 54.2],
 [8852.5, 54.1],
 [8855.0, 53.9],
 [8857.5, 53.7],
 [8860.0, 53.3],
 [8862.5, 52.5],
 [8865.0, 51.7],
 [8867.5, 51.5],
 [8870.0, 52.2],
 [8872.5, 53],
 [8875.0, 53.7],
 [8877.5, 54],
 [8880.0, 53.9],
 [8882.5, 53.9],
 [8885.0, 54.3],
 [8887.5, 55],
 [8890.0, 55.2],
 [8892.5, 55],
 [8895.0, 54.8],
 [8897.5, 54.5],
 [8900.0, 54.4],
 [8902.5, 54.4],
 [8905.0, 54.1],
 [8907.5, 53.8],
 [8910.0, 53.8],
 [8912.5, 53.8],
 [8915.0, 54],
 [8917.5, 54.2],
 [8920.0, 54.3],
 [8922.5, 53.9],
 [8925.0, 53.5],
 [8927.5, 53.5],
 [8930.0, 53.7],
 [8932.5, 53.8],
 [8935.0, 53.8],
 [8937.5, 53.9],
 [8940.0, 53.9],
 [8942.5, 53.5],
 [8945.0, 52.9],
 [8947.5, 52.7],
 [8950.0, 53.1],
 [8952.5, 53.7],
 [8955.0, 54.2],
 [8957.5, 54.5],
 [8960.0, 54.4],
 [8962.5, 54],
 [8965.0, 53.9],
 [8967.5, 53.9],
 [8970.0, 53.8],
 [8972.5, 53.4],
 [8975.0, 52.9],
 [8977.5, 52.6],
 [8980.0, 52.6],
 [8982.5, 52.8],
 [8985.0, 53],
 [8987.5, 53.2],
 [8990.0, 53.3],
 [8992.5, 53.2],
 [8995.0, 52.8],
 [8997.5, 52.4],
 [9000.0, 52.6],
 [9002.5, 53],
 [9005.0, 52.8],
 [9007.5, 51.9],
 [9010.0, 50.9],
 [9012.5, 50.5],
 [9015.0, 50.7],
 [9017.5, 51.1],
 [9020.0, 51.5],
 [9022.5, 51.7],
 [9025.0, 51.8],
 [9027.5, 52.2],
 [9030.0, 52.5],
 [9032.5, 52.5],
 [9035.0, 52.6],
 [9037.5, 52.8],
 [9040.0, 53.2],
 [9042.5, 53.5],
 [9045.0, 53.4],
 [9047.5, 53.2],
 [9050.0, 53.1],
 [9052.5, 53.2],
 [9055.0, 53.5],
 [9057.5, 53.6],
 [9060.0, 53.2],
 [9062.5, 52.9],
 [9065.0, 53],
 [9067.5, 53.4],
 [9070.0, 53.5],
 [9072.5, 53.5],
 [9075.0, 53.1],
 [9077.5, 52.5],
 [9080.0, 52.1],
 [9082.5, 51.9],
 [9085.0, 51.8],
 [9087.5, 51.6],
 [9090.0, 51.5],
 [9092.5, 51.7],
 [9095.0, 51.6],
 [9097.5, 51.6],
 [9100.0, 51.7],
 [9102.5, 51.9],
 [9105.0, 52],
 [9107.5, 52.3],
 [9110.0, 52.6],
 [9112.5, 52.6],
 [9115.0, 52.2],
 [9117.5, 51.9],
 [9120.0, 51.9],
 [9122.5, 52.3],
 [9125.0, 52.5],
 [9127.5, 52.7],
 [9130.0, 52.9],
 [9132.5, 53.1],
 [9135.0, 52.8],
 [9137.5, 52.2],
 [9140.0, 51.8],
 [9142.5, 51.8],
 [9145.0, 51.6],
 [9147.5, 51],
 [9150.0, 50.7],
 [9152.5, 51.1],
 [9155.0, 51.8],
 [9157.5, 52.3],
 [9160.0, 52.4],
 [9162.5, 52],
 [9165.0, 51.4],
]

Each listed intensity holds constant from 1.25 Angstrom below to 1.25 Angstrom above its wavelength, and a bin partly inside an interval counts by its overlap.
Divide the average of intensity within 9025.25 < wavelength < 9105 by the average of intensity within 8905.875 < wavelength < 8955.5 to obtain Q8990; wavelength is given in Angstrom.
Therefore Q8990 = 1.0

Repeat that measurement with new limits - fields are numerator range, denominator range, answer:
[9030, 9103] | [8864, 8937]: 0.98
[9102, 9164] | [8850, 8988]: 0.97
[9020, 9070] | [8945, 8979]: 0.99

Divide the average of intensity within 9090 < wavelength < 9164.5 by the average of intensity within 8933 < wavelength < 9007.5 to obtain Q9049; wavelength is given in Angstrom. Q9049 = 1.0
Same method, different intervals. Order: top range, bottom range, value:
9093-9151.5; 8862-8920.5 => 0.97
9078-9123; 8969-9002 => 0.98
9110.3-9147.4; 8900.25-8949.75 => 0.97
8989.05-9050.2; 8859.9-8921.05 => 0.97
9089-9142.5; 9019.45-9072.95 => 0.99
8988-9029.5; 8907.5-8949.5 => 0.97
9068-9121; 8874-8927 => 0.96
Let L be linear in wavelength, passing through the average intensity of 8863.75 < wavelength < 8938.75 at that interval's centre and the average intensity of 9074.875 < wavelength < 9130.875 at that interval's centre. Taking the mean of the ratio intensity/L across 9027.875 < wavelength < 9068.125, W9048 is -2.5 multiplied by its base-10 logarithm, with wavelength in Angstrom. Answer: -0.010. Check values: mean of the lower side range 53.9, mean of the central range 53.1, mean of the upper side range 52.1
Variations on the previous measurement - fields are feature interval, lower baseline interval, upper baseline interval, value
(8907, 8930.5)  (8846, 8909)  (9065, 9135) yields -0.01 mag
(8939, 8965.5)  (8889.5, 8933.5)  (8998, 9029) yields -0.01 mag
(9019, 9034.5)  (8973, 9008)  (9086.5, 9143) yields 0.01 mag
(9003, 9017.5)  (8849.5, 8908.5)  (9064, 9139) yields 0.03 mag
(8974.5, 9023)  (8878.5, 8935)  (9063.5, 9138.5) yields 0.02 mag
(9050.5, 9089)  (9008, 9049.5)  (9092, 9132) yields -0.01 mag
